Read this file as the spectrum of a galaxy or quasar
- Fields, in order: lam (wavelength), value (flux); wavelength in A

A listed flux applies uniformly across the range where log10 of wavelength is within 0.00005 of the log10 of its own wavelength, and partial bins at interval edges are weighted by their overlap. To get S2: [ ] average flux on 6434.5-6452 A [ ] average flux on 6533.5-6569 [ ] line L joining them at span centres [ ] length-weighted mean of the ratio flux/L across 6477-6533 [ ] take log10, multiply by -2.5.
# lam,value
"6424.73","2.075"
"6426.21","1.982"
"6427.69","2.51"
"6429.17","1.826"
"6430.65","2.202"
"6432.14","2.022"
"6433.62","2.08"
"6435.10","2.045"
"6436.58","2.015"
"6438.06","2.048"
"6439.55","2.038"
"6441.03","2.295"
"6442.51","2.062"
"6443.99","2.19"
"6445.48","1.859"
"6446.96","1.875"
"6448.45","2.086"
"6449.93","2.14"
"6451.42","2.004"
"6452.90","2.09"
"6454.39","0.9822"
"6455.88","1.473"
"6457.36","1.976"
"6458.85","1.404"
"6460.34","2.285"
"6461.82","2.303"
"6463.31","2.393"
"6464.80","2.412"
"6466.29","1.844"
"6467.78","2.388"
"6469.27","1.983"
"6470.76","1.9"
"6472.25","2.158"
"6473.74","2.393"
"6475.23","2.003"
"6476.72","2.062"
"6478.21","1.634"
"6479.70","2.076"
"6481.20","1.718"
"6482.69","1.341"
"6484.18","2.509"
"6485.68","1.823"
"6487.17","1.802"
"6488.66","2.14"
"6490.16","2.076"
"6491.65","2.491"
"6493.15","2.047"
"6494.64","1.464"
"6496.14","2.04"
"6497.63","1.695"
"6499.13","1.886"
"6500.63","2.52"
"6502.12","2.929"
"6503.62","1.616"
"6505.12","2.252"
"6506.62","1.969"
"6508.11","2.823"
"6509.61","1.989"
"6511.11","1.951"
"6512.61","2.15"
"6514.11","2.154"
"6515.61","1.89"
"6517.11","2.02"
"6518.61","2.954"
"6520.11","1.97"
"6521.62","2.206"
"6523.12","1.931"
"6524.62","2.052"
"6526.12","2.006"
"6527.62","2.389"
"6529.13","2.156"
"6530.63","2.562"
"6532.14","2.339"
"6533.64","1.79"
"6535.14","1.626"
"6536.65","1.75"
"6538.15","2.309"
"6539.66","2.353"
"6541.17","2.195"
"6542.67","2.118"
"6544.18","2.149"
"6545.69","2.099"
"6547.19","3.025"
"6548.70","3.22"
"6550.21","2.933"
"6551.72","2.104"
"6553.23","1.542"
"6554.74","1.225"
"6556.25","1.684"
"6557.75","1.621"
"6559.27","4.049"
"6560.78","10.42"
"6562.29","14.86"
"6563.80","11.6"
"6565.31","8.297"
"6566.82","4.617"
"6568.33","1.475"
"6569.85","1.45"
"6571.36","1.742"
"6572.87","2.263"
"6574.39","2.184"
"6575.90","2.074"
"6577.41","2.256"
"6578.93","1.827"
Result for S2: 0.41 mag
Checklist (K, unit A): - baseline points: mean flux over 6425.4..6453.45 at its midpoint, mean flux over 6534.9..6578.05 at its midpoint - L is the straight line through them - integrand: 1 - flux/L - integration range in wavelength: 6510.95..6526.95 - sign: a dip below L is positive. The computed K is 4.9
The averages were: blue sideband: 2.07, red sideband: 3.52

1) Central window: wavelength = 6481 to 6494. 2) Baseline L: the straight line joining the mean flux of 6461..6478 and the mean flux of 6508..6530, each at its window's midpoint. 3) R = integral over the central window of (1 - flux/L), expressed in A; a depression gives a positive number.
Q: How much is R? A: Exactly 0.9 A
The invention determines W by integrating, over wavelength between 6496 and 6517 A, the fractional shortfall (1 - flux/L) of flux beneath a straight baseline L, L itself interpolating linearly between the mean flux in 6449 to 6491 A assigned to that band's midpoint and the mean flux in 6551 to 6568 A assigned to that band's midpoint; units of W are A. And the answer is 7.9 A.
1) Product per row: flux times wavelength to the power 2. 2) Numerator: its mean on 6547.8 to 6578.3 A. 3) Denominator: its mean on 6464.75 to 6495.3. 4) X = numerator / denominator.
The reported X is 2.1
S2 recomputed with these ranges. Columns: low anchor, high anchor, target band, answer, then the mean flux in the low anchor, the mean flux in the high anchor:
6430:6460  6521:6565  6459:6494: 0.151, 1.95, 3.31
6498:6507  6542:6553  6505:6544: 0.085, 2.18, 2.48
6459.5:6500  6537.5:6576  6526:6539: 0.444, 2.03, 3.71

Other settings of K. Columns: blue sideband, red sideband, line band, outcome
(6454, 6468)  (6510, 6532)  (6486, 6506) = 0.1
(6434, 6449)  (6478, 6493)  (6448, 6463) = 1.1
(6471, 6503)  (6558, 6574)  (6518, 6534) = 6.9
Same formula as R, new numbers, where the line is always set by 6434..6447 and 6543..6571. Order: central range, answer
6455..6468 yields 2.3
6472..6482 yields 2.7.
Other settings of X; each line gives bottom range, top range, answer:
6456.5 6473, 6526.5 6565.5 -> 1.74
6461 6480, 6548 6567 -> 2.55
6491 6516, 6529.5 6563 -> 1.52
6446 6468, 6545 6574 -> 2.21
